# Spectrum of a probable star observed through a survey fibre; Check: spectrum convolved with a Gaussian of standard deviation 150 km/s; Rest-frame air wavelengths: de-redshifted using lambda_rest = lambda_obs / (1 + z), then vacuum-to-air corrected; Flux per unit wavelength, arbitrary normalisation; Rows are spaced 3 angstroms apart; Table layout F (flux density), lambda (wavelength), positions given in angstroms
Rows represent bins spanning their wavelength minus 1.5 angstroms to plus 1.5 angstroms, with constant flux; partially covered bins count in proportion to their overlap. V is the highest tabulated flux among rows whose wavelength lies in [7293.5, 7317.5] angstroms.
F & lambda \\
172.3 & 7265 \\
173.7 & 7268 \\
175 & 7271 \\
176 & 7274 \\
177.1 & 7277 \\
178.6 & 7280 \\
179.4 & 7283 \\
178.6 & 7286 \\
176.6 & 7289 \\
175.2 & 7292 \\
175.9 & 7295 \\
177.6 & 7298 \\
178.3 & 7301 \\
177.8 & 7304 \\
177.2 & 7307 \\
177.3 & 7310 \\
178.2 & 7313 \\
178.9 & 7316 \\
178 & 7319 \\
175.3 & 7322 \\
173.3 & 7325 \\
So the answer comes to 178.9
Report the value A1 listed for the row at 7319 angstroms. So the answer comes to 178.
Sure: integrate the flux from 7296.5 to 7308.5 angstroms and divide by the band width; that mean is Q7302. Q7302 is 178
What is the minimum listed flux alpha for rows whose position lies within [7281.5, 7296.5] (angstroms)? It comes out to 175.2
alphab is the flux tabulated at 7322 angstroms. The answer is 175.3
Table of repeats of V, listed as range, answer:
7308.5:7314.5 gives 178.2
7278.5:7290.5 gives 179.4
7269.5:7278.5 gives 177.1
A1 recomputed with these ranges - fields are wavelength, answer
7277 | 177.1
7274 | 176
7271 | 175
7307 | 177.2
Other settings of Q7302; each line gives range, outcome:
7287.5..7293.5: 176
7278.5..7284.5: 179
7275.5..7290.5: 178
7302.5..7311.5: 177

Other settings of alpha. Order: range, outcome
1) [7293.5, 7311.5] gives 175.9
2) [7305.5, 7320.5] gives 177.2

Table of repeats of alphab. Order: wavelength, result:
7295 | 175.9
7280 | 178.6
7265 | 172.3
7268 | 173.7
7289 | 176.6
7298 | 177.6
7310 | 177.3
